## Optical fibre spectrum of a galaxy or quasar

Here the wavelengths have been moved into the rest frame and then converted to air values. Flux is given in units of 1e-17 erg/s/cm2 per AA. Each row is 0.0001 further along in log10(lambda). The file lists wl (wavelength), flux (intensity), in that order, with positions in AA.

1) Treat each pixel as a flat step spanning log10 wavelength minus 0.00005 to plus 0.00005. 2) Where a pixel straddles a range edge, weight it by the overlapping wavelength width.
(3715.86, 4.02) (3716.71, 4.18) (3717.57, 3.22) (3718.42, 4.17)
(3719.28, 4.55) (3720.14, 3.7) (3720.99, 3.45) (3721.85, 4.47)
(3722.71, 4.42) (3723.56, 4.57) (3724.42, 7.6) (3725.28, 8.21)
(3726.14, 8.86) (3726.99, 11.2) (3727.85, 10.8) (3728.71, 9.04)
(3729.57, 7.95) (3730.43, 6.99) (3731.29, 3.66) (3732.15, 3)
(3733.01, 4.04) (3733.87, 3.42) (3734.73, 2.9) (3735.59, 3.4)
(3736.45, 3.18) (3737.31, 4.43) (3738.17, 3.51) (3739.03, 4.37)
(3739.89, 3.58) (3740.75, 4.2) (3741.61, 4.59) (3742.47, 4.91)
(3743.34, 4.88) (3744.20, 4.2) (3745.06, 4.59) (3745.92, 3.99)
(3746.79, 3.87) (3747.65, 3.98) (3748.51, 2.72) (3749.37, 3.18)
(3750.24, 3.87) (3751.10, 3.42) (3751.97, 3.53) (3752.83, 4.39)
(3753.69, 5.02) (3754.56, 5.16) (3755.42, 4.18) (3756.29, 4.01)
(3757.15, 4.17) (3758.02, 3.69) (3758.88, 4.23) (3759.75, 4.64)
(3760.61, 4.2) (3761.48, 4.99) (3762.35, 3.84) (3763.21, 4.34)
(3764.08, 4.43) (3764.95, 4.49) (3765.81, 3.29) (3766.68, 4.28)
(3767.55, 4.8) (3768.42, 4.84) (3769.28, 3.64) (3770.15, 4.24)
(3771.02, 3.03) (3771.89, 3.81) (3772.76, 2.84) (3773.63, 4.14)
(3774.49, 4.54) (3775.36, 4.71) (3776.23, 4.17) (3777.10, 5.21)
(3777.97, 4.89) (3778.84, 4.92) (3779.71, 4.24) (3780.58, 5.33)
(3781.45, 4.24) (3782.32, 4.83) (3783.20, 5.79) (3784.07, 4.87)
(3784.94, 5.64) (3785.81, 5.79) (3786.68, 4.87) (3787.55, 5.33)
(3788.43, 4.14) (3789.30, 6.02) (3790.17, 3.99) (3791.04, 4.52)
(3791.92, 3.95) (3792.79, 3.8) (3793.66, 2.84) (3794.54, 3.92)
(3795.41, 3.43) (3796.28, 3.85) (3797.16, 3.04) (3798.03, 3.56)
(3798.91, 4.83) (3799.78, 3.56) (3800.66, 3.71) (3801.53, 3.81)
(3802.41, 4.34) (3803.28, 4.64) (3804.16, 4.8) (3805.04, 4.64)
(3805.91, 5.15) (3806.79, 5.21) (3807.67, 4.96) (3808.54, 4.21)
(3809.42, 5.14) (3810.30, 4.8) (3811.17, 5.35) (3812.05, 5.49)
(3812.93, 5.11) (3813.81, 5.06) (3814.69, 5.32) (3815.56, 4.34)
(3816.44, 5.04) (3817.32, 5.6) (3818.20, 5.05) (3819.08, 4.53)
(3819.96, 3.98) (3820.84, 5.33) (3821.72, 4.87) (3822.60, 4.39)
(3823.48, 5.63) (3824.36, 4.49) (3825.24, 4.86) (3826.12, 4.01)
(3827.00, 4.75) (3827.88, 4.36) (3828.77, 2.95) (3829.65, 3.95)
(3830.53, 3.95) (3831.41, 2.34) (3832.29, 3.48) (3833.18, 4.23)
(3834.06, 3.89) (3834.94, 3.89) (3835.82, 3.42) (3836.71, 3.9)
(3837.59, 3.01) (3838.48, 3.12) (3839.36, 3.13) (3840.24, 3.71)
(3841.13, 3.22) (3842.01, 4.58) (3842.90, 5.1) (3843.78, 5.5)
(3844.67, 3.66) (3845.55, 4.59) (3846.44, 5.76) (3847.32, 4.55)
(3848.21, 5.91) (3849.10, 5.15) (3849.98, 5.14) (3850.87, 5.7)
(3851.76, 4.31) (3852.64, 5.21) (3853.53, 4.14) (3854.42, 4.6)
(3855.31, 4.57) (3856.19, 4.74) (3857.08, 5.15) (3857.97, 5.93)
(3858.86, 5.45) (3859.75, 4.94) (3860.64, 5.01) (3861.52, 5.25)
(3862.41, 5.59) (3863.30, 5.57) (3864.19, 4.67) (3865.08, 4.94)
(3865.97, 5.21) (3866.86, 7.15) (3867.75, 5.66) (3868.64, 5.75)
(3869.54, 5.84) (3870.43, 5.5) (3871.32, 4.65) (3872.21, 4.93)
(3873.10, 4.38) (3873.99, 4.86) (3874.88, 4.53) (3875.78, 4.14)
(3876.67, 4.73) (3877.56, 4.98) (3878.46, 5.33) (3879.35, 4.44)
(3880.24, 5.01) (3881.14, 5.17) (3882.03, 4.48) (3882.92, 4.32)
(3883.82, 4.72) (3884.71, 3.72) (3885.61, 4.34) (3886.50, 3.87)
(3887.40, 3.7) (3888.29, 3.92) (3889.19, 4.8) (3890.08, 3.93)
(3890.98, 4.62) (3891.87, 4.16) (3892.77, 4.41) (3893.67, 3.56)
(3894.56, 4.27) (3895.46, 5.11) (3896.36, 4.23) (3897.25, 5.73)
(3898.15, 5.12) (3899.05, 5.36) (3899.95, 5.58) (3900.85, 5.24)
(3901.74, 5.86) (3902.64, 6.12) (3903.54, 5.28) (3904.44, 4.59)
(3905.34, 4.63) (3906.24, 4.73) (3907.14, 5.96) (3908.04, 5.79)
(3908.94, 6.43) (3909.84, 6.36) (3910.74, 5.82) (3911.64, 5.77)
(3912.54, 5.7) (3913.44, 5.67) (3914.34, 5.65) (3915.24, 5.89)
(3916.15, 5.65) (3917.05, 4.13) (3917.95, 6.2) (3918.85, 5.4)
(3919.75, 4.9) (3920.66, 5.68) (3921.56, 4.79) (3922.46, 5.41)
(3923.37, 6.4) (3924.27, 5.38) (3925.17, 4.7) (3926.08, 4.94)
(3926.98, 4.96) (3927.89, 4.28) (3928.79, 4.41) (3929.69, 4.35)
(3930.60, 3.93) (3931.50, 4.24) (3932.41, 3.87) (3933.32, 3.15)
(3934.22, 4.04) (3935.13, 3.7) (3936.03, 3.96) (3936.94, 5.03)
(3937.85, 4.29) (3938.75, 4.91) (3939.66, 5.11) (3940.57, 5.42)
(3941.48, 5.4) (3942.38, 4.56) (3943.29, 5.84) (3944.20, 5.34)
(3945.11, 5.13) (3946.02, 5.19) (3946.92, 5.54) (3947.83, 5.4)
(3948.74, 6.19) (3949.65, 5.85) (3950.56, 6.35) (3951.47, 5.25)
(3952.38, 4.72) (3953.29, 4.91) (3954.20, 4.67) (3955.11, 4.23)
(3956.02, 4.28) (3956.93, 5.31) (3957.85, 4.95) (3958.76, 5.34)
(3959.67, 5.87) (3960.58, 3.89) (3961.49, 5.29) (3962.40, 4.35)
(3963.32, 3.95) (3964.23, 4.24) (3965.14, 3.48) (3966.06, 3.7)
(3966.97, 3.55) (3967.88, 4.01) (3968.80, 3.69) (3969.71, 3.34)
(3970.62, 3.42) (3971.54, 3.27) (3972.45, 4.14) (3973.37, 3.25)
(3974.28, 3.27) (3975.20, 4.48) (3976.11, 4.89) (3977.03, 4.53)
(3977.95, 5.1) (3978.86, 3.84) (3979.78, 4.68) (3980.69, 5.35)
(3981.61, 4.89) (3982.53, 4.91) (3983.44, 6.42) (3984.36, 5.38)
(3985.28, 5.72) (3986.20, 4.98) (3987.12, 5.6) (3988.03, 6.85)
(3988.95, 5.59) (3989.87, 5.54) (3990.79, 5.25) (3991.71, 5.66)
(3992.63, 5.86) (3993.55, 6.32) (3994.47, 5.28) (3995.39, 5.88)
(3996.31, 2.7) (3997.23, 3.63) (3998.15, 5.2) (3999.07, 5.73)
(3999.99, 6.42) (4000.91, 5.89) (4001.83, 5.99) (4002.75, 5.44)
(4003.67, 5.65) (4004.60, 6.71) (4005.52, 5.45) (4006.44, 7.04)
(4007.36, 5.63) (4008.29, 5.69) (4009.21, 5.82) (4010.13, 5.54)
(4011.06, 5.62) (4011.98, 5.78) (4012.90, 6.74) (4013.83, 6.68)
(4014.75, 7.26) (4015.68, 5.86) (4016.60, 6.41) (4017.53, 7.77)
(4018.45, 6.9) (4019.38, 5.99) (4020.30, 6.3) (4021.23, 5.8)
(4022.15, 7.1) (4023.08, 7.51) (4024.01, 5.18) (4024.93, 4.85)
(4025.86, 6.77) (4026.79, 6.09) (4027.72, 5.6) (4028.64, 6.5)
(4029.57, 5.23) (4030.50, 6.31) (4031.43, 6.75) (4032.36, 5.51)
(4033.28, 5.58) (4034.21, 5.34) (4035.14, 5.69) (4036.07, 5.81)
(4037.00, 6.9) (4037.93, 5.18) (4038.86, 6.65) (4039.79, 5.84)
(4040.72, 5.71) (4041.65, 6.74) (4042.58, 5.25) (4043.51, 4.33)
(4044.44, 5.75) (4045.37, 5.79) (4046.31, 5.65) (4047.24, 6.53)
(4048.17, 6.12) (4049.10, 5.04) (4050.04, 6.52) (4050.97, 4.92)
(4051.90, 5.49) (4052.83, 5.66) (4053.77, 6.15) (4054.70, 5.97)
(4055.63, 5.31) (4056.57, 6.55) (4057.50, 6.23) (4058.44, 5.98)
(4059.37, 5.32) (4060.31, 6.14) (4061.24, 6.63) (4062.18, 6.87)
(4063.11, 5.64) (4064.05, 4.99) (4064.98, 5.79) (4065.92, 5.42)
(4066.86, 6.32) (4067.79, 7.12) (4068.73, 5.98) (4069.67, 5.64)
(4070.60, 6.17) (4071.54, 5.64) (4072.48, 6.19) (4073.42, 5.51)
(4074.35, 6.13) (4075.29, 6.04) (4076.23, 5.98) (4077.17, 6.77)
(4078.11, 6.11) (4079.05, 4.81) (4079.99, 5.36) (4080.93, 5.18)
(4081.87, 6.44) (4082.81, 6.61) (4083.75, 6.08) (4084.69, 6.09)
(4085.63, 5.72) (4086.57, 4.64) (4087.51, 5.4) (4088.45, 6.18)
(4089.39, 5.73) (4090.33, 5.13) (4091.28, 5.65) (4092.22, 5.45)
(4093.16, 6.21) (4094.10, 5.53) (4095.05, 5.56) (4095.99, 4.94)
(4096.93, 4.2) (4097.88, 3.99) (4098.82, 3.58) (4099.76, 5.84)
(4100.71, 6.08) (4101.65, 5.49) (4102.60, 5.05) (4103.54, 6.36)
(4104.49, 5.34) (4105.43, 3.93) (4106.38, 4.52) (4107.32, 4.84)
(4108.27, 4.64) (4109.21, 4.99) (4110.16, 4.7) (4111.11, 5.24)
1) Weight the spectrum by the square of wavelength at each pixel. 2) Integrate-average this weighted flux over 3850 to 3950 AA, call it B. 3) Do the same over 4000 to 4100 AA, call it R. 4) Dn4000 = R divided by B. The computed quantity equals 1.27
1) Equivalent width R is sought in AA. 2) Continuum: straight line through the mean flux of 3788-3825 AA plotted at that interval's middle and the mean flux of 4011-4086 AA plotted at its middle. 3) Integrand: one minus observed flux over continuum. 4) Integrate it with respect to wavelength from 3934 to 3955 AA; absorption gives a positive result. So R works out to 1.2 AA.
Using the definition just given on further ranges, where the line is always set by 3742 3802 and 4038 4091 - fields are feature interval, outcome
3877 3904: 1.07 AA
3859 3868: -1.20 AA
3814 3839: 1.71 AA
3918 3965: 2.65 AA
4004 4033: -3.11 AA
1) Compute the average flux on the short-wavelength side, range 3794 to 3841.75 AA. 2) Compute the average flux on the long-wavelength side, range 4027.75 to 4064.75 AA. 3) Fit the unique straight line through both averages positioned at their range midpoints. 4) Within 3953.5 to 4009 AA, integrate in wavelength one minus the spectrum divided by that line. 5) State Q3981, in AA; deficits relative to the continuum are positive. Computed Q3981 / 5.0 AA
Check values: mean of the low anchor 4.28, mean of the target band 4.93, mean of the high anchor 5.86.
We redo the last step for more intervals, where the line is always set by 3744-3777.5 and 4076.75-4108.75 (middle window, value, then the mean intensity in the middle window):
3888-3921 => -3.7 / 5.2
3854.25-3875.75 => -3.2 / 5.19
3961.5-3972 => 2.4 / 3.79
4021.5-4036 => -2.4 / 5.99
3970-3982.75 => 1.8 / 4.26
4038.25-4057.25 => -2.1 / 5.8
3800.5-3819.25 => -2.4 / 4.85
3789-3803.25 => 1.0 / 3.95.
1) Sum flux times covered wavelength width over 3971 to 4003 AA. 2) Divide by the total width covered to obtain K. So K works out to 5.08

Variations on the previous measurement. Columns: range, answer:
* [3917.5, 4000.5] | 4.85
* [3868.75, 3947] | 4.92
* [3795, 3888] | 4.62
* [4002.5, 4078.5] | 6.01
